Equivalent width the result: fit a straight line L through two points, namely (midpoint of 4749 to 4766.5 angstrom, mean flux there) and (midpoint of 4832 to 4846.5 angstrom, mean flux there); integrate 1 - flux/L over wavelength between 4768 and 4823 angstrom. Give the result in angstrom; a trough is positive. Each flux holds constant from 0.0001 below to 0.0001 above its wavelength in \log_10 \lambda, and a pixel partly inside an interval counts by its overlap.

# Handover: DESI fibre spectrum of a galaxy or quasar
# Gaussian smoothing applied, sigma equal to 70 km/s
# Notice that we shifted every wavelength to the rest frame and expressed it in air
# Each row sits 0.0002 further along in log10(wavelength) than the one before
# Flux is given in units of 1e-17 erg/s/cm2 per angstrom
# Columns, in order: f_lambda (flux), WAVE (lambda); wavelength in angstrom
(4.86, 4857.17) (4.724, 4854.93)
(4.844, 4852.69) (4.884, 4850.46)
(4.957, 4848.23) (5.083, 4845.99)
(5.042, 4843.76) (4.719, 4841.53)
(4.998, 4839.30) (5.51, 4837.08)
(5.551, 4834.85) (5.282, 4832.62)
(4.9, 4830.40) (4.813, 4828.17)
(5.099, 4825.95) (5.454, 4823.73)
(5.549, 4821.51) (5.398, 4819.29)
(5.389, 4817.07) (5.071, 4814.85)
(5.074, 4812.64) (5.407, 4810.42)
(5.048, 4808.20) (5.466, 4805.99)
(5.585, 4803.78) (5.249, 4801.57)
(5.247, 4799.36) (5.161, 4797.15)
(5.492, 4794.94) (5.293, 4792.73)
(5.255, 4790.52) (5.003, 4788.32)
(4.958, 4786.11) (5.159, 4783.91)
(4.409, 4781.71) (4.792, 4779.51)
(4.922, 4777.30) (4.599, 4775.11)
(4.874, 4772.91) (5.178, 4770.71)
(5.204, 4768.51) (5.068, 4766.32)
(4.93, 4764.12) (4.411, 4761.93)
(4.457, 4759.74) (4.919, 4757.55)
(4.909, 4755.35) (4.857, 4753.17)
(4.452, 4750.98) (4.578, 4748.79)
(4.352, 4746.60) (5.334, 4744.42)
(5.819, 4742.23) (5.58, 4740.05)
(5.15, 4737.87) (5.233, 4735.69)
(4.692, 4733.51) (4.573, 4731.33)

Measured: -2.47 angstrom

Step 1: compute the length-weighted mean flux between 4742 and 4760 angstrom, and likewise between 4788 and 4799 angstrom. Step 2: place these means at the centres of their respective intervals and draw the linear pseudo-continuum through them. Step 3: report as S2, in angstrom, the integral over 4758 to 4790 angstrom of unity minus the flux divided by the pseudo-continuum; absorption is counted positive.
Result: 1.23 angstrom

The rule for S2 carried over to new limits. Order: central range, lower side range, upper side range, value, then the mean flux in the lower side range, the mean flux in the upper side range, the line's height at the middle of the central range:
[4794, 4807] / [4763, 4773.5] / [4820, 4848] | -0.65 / 5.06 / 5.16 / 5.11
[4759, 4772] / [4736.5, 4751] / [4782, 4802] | 0.60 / 5.08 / 5.17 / 5.12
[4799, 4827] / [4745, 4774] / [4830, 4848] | -1.61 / 4.79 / 5.14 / 5.02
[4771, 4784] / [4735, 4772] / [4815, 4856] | 0.57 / 4.96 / 5.12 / 5.01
